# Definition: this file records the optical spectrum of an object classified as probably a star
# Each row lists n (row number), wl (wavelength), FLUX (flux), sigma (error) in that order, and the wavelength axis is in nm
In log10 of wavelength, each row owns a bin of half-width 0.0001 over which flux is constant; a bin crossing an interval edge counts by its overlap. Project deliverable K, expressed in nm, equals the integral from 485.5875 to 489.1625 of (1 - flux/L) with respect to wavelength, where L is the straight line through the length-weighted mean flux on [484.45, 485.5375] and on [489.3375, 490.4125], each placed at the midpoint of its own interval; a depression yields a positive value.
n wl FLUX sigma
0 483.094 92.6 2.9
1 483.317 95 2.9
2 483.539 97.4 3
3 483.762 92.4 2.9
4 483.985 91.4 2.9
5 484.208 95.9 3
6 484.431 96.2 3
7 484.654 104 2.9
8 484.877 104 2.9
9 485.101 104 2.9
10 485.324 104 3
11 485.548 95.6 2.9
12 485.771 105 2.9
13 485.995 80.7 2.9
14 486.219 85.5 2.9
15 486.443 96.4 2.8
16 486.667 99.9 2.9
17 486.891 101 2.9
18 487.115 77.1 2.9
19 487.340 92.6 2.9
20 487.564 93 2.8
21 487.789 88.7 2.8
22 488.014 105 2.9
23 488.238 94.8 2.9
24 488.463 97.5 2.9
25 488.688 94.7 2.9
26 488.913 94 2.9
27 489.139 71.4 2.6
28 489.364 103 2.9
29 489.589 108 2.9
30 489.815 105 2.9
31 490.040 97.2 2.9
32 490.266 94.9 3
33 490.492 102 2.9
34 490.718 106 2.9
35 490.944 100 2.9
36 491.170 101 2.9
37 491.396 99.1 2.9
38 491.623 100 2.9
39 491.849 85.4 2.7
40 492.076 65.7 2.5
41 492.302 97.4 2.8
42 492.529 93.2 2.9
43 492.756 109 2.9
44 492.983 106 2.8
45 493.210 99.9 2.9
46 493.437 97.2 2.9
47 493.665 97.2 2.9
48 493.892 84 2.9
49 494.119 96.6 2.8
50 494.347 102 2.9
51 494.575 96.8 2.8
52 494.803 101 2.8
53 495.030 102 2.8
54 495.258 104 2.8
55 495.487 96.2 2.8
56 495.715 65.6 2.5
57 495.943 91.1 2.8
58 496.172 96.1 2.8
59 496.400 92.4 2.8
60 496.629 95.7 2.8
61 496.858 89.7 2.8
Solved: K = 0.32 nm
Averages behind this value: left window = 103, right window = 102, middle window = 92.9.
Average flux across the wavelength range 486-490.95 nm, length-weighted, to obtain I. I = 95.4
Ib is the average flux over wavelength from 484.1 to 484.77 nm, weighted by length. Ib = 98.8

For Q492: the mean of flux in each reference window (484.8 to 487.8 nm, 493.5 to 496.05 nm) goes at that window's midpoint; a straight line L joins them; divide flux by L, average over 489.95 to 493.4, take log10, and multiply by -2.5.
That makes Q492 -0.03 mag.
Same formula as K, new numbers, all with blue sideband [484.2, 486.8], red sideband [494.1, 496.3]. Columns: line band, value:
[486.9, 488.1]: 0.07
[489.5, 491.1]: -0.09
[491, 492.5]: 0.06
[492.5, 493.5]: -0.07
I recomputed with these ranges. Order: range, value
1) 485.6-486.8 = 93.8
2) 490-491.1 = 100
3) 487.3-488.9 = 95.3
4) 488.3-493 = 96.5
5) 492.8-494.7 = 97.9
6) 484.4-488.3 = 96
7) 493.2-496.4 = 94.7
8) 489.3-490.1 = 104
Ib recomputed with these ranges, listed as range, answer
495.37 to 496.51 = 88.3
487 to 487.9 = 87.9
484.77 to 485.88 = 103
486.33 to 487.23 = 93.6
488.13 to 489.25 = 90.4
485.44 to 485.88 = 100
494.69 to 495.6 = 101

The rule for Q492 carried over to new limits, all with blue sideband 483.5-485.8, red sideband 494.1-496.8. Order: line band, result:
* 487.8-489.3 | 0.05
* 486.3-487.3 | 0.05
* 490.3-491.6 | -0.05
